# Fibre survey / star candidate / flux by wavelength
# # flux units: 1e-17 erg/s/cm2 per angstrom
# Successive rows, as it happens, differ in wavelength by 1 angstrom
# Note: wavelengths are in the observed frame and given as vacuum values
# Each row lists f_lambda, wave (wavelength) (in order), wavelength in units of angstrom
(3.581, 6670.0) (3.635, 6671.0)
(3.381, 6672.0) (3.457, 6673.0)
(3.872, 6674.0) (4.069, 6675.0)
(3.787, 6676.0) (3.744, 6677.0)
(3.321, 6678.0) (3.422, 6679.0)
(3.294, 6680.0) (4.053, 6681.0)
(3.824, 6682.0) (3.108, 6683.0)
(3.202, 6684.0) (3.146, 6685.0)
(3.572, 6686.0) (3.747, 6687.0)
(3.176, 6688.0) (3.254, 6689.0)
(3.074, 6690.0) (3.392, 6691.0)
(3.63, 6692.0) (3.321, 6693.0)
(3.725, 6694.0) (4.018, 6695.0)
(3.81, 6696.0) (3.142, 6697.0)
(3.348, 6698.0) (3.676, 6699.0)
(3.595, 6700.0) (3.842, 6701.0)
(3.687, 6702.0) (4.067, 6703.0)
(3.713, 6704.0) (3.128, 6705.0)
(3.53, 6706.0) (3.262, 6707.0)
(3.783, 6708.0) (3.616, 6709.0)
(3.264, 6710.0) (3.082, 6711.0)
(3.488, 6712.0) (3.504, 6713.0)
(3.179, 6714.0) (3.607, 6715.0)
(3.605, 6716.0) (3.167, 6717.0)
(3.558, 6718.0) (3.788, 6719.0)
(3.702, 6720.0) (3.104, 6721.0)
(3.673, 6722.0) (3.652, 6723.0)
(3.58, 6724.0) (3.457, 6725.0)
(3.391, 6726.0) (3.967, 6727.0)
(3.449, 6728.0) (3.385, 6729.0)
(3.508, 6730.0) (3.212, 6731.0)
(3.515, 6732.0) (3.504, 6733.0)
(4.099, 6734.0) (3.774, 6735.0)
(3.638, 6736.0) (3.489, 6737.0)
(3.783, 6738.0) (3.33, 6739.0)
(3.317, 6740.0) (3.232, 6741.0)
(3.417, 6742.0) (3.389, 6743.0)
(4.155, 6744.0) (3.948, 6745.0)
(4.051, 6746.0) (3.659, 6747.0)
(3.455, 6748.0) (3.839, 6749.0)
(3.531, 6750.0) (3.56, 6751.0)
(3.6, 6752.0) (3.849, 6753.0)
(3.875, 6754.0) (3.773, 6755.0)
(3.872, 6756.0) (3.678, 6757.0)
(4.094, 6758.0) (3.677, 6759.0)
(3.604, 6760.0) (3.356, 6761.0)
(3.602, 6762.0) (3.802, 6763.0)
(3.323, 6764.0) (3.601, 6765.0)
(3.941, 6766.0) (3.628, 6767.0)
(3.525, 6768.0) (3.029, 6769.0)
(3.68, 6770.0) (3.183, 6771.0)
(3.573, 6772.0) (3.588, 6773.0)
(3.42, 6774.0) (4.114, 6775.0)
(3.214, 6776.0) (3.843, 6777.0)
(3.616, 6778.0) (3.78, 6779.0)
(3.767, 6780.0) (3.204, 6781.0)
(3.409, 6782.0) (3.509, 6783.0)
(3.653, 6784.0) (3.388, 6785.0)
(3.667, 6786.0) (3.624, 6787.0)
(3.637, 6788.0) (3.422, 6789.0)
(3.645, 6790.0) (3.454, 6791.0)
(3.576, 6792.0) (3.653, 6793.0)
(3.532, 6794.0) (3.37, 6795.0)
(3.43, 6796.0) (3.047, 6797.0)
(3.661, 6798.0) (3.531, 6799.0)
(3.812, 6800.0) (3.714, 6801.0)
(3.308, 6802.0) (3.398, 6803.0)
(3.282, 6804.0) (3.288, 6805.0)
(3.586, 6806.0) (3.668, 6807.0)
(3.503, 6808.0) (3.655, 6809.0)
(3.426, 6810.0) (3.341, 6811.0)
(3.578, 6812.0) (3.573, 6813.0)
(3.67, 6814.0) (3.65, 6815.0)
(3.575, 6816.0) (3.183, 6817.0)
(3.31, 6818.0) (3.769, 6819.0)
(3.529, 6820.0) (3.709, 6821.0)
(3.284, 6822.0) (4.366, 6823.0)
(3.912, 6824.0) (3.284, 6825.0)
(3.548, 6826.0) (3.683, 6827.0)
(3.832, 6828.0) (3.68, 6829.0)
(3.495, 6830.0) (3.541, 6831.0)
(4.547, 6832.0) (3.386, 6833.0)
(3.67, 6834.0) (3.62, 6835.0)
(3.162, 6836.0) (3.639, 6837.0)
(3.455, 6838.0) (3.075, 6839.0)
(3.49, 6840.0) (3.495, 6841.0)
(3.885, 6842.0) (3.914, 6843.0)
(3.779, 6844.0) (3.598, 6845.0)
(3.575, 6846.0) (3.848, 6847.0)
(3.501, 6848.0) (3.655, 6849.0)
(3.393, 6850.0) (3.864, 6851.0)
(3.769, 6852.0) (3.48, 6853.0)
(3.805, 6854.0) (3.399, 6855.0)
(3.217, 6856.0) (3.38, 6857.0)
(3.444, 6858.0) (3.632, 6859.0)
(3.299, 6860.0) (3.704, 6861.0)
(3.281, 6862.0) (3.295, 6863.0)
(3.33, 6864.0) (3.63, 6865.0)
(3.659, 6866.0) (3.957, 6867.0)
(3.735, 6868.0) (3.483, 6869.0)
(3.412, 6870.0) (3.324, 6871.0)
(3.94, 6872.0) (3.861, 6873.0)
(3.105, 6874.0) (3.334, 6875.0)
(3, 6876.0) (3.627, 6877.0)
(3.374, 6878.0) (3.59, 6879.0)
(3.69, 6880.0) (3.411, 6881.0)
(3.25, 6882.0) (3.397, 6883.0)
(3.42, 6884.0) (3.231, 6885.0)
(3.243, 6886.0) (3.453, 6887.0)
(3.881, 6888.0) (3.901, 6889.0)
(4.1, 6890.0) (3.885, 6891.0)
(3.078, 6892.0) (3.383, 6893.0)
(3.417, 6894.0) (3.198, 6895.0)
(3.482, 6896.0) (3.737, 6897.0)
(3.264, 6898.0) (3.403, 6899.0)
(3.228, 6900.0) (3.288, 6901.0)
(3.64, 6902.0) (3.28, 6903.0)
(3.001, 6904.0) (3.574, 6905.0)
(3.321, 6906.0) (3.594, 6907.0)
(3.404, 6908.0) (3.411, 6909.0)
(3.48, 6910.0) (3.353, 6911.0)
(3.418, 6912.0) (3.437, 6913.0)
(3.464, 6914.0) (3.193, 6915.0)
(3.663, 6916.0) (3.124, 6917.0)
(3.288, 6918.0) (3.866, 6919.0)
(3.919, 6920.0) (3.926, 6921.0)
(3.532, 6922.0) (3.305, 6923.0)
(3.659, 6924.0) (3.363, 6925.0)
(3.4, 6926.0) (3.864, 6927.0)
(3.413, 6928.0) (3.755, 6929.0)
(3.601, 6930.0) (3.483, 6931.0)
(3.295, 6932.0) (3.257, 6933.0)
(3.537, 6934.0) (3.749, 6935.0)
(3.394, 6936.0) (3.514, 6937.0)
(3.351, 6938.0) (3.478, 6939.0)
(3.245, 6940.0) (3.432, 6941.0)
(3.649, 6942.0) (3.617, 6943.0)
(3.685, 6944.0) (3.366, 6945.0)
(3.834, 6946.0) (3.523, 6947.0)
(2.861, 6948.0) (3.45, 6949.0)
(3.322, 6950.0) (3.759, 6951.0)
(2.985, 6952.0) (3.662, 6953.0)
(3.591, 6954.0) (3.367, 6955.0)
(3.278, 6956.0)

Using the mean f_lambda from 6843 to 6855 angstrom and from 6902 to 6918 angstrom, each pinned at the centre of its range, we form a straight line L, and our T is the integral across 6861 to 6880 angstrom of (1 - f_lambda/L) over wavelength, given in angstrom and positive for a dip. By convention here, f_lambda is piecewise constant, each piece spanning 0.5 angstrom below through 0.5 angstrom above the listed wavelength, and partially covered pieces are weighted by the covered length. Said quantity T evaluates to 0.3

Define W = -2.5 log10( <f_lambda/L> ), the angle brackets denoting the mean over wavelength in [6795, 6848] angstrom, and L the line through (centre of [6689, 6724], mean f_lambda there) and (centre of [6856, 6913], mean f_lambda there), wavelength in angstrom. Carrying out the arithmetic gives -0.027 mag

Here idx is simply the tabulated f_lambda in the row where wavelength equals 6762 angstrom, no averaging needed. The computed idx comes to 3.602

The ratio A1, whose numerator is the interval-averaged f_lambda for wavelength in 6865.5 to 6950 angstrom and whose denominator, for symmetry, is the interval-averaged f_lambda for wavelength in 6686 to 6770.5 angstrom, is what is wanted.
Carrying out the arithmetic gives 1.0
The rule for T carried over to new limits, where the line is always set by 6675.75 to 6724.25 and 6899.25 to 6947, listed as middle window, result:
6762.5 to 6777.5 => -0.28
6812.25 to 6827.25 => -0.46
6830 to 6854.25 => -0.94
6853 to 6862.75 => 0.09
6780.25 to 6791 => -0.06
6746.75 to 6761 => -0.84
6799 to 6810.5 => -0.06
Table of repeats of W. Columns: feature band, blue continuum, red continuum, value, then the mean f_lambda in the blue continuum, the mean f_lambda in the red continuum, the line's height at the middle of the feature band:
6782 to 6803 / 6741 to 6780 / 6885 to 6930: 0.03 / 3.65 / 3.49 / 3.61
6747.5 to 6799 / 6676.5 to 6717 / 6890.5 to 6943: -0.03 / 3.49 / 3.46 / 3.48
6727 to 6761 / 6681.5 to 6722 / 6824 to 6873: -0.04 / 3.49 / 3.59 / 3.52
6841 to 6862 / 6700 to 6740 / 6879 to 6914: -0.04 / 3.54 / 3.45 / 3.47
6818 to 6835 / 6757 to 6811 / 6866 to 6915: -0.05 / 3.55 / 3.47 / 3.51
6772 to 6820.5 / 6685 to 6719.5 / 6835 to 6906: -0.01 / 3.51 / 3.5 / 3.5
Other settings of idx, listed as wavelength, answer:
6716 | 3.605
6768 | 3.525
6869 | 3.483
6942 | 3.649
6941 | 3.432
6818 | 3.31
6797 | 3.047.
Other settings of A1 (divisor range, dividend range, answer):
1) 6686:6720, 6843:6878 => 1.01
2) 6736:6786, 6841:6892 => 0.98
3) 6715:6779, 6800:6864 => 0.99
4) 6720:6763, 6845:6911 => 0.96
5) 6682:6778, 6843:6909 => 0.98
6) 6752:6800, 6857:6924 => 0.97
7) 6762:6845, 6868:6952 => 0.97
